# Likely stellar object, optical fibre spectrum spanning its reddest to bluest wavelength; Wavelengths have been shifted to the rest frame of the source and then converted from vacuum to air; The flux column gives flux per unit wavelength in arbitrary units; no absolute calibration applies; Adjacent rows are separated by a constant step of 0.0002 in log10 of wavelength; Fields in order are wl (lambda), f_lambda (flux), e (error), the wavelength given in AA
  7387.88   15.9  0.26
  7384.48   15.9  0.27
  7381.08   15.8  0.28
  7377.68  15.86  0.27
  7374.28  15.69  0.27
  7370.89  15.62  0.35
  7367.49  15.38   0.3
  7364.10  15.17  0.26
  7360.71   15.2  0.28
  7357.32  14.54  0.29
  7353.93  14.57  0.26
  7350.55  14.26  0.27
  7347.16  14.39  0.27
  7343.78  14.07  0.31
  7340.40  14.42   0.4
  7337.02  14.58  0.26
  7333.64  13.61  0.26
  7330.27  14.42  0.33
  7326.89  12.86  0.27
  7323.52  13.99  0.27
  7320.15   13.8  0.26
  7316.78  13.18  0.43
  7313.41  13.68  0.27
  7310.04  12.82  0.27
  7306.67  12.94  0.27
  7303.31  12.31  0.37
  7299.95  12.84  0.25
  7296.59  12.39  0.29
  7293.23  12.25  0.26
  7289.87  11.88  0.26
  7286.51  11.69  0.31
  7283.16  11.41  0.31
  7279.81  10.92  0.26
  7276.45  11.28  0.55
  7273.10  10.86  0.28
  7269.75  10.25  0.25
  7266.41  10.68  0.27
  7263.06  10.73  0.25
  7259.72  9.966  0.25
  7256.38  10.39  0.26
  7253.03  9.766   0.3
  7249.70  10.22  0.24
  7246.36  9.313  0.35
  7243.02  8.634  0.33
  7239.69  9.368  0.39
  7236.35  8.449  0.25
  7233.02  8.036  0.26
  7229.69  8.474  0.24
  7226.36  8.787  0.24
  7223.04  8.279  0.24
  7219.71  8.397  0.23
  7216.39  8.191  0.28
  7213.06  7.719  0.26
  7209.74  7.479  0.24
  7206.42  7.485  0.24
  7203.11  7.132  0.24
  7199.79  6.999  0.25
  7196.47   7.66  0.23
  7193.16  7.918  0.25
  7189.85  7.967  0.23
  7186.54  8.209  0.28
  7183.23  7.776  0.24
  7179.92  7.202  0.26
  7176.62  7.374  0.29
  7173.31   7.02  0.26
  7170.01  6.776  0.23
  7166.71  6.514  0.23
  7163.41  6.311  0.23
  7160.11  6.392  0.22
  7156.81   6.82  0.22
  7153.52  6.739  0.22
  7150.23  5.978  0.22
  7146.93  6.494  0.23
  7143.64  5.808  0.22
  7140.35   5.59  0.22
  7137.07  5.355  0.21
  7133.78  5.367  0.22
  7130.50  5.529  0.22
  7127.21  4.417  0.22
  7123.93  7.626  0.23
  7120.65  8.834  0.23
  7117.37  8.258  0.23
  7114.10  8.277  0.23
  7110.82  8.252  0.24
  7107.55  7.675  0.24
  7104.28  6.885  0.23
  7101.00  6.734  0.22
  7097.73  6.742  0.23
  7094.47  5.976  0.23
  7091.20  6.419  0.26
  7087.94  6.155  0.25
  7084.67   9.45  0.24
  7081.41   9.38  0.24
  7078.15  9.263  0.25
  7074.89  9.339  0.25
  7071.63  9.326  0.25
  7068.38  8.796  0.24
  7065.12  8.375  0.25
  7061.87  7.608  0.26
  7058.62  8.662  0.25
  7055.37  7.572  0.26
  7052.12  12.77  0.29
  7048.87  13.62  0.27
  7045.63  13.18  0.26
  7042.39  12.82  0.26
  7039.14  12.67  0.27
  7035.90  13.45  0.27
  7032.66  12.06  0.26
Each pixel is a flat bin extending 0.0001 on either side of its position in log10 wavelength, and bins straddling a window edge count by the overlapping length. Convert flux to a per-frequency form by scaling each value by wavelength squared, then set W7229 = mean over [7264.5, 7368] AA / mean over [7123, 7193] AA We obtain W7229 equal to 2.1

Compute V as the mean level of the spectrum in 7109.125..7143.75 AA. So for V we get 6.7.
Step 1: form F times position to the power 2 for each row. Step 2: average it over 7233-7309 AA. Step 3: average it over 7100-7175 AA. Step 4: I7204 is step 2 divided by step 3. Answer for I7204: 1.68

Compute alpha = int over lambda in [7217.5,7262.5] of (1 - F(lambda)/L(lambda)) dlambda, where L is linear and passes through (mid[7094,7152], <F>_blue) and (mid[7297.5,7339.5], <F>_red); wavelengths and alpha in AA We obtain 6.8 AA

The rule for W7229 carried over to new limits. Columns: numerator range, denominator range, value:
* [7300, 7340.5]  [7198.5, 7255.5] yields 1.64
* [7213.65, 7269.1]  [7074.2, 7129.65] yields 1.27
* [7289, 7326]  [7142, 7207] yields 1.91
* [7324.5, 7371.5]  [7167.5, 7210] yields 2.03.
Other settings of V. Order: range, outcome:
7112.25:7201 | 6.86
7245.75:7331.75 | 11.8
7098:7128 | 7.49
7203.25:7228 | 7.99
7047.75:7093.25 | 8.97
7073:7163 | 7.02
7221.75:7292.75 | 10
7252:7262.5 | 10.1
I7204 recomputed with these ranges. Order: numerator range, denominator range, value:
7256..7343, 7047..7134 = 1.62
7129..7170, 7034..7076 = 0.59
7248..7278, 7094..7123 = 1.44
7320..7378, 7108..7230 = 2.14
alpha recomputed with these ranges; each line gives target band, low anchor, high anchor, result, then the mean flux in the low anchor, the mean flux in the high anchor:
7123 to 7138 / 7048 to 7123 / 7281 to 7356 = 6.02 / 8.39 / 13.3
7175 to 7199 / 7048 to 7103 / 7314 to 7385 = 7.18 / 8.51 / 14.6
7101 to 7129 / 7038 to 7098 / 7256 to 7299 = 6.65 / 9.4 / 11.2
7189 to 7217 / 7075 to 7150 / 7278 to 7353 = 6.23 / 7.05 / 13.1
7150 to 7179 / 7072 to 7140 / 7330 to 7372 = 7.52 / 7.3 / 14.6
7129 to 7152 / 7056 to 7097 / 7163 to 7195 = 5.77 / 8.18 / 7.35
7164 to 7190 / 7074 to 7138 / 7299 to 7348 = 5.79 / 7.29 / 13.6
